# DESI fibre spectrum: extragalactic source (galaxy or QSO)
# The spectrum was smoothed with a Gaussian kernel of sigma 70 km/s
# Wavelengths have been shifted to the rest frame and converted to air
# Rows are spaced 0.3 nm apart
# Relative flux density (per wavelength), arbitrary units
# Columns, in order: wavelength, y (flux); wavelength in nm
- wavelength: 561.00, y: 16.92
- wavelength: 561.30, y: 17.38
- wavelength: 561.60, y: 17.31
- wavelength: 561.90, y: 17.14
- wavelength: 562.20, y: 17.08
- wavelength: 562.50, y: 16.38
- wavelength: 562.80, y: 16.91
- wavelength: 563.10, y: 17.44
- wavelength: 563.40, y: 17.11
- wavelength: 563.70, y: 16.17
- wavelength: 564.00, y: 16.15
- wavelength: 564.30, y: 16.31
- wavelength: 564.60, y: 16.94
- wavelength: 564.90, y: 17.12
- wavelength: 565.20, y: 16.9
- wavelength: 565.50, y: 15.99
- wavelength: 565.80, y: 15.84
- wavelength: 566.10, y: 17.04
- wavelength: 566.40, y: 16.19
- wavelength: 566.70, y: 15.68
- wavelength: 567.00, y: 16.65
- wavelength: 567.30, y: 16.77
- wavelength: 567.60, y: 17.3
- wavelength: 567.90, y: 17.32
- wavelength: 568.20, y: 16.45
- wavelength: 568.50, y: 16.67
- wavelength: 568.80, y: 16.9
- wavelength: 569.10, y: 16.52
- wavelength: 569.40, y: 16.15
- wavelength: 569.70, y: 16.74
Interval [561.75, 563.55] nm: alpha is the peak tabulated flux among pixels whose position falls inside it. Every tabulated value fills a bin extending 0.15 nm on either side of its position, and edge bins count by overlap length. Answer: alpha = 17.44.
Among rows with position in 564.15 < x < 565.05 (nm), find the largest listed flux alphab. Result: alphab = 17.12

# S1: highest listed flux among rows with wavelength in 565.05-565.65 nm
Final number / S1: 16.9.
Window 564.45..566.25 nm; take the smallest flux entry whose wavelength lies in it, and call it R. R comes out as 15.84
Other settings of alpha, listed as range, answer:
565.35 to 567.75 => 17.3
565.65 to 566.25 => 17.04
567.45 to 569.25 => 17.32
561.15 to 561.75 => 17.38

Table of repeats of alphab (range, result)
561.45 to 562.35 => 17.31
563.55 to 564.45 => 16.31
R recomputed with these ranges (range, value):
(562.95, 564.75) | 16.15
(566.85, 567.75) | 16.65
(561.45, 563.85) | 16.17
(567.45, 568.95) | 16.45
